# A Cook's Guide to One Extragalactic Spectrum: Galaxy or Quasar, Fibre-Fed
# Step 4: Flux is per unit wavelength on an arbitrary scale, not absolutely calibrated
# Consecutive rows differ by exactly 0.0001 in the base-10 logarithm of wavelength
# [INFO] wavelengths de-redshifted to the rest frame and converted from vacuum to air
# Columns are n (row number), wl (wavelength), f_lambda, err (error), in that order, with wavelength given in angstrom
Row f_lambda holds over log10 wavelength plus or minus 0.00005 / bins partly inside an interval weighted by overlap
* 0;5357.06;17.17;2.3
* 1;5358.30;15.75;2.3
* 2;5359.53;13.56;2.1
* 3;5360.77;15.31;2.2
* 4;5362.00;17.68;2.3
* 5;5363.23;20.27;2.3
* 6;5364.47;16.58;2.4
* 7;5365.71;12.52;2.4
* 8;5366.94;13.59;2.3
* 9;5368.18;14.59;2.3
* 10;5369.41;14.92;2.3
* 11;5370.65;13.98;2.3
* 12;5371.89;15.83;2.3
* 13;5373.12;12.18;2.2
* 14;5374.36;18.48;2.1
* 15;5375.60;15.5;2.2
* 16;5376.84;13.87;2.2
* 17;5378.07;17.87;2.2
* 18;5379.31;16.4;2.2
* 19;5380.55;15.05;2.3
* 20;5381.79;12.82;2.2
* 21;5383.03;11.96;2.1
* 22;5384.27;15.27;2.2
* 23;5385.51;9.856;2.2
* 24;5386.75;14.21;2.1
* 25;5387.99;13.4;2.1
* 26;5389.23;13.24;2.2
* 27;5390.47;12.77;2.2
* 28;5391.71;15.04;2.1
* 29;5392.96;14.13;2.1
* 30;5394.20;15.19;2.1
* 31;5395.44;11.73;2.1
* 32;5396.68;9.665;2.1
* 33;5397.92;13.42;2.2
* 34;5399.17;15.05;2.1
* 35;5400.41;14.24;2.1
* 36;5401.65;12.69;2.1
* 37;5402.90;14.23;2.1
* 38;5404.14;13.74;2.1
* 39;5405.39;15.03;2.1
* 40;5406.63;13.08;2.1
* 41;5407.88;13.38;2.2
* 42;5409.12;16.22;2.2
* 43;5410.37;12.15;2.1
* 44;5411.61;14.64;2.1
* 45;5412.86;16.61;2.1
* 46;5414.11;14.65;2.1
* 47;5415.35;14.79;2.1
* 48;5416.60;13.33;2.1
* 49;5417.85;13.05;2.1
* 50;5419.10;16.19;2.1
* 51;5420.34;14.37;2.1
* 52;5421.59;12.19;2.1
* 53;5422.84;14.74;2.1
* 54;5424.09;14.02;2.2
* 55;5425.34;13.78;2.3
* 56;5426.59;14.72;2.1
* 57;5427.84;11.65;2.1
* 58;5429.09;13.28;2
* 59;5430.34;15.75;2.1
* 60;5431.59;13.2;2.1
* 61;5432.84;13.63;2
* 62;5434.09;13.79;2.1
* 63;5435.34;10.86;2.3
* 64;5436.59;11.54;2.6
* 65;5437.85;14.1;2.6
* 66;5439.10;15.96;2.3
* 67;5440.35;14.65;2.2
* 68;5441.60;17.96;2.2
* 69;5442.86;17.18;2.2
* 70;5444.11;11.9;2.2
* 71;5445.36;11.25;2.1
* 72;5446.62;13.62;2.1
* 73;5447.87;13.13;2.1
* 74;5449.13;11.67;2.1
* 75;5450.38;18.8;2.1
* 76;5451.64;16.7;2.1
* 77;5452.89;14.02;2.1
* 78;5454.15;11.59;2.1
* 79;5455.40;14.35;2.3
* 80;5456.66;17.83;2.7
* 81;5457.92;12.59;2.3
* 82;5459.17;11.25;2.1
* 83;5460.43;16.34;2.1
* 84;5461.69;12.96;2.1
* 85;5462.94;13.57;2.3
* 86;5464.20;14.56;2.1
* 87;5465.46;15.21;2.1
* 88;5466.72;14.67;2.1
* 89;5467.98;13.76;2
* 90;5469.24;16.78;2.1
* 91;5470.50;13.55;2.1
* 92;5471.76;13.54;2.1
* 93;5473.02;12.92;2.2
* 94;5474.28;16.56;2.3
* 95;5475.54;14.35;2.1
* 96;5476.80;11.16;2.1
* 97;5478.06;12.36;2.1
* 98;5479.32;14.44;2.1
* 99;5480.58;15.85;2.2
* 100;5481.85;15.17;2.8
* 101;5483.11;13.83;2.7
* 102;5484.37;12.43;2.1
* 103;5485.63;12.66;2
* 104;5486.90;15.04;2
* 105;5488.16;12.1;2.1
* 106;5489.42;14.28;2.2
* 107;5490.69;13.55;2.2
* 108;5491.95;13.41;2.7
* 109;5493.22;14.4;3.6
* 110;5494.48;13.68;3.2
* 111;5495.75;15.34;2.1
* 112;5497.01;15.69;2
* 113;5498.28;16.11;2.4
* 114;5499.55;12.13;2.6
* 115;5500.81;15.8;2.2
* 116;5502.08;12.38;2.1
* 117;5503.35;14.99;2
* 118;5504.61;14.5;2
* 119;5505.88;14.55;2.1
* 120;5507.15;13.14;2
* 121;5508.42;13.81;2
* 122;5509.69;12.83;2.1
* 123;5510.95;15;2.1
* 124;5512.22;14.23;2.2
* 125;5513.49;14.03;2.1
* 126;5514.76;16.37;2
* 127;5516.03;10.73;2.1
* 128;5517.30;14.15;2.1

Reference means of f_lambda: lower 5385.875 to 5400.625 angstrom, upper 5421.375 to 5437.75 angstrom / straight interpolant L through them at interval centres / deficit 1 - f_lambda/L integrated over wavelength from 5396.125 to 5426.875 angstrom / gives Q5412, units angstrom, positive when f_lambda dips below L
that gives -1.4 angstrom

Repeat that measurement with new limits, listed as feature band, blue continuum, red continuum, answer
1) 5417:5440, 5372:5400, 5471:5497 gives 0.4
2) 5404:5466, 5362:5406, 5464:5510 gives 0.4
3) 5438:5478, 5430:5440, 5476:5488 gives -2.1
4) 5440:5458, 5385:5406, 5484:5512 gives -1.1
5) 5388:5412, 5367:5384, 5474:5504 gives 1.7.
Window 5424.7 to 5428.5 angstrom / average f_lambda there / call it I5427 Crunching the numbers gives 13.4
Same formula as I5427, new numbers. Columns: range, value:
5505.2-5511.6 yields 13.9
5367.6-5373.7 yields 14.3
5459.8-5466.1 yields 14.5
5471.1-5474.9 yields 14.3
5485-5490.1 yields 13.5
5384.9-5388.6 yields 12.5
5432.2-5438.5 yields 12.8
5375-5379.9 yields 15.9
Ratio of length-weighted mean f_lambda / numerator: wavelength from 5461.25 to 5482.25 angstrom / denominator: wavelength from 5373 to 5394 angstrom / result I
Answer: 0.99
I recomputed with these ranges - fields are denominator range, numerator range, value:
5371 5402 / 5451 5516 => 1.01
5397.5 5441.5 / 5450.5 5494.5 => 1.01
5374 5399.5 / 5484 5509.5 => 1.00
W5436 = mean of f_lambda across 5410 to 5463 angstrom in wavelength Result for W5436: 14.1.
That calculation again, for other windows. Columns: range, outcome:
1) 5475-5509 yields 14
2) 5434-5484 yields 14.2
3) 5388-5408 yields 13.5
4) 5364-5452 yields 14.1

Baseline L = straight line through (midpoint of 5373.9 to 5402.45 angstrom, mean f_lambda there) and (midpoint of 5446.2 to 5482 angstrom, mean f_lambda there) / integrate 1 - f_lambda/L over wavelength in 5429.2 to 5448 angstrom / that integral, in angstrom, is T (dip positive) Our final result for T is 0.3 angstrom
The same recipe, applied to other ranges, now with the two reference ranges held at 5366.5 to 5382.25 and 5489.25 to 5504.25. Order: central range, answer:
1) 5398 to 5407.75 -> 0.6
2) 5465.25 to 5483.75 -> 0.2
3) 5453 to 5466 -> 0.5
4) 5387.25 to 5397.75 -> 1.2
